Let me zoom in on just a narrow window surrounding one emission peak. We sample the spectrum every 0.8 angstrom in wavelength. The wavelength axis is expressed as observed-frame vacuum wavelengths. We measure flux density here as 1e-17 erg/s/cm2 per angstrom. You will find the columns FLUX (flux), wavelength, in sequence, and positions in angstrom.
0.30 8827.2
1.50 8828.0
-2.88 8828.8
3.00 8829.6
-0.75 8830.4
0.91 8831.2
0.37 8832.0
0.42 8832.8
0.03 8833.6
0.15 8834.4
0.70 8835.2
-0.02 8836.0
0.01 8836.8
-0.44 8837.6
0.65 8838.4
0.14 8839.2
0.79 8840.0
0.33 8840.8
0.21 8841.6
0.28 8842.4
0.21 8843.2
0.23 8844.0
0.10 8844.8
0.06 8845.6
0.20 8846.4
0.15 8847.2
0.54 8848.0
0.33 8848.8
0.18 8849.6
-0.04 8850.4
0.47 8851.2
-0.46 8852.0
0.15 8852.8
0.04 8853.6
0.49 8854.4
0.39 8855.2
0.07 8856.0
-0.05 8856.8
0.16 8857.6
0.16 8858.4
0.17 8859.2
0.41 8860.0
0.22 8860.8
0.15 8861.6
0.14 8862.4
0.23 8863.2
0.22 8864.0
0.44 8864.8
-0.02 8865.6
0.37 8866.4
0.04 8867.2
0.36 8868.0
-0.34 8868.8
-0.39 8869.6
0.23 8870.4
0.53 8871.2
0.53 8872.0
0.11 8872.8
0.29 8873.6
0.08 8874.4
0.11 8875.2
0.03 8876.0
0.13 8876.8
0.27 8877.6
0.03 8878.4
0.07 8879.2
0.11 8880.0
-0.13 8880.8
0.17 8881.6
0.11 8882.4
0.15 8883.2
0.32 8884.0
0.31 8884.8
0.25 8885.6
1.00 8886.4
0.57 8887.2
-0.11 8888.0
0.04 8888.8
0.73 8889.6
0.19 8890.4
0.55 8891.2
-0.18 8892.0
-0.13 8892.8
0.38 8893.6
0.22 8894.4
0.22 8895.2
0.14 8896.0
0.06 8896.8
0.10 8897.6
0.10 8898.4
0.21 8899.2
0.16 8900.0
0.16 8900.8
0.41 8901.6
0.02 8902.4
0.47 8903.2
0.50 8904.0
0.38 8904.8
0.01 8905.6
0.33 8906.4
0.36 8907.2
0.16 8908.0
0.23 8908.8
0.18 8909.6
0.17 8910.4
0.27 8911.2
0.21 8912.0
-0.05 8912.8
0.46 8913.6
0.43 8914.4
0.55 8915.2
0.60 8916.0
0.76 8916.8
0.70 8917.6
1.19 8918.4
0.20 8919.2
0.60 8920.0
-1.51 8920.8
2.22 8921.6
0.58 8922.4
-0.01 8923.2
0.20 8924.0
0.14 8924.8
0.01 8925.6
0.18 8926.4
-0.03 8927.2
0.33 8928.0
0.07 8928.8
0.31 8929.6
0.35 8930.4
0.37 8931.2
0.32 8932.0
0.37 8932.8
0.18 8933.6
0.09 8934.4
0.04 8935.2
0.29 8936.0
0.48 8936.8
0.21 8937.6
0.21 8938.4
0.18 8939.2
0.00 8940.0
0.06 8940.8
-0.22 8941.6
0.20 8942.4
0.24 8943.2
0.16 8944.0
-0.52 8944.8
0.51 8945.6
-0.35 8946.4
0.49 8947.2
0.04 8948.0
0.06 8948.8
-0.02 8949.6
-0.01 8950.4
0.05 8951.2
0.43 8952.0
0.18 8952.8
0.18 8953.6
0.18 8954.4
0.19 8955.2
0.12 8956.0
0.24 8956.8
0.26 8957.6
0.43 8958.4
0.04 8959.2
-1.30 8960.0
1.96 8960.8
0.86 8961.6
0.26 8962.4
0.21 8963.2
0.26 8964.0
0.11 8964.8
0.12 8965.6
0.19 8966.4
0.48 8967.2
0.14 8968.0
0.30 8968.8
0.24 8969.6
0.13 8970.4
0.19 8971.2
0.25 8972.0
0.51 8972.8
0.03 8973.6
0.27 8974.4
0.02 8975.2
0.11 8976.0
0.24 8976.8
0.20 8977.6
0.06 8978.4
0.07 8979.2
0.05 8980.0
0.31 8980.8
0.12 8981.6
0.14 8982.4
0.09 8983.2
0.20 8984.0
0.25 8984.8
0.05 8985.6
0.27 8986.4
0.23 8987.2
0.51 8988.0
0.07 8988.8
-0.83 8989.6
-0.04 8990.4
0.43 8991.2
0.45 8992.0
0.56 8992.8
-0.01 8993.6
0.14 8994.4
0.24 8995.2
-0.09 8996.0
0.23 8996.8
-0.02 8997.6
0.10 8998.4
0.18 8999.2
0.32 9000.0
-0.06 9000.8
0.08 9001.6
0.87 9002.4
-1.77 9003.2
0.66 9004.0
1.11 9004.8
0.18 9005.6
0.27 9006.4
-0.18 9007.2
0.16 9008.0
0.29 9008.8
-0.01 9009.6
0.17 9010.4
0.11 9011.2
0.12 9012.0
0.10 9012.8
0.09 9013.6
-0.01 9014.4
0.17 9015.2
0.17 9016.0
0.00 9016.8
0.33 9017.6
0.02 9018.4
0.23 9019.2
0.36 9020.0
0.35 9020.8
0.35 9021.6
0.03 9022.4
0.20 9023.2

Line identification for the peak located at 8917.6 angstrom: H-beta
